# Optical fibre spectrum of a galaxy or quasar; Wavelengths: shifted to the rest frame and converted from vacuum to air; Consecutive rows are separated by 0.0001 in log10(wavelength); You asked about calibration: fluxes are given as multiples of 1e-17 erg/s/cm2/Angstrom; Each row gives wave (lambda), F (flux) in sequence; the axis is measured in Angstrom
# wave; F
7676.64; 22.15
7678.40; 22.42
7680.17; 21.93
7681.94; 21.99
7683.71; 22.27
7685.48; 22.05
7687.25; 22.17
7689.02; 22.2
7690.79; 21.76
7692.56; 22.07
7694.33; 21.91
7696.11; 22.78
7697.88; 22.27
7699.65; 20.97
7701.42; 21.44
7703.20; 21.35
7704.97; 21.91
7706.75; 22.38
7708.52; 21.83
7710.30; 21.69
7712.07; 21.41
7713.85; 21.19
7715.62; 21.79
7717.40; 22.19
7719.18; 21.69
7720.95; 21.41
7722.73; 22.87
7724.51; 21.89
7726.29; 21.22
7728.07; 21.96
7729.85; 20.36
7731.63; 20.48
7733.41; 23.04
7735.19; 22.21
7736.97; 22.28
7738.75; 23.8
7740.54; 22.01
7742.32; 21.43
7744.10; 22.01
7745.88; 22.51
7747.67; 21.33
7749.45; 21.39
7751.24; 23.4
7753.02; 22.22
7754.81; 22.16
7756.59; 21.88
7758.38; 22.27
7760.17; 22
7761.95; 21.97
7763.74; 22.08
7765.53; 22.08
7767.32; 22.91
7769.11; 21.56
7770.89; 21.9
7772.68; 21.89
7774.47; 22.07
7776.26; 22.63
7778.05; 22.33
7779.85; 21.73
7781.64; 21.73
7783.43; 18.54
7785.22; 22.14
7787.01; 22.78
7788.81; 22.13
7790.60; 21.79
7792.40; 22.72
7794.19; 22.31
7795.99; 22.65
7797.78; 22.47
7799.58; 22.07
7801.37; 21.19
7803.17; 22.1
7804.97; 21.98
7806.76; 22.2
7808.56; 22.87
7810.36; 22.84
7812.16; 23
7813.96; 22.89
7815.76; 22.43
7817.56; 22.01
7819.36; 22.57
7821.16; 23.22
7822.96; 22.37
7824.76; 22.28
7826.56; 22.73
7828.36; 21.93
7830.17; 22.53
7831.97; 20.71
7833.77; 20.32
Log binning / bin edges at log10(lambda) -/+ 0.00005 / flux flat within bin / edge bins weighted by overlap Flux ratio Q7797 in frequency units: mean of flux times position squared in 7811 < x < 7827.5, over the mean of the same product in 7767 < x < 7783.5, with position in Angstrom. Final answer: 1.05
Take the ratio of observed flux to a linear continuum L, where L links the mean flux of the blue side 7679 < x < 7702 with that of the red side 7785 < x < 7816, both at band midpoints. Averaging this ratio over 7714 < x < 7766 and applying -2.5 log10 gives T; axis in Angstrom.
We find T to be 0.01 mag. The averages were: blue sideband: 22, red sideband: 22.4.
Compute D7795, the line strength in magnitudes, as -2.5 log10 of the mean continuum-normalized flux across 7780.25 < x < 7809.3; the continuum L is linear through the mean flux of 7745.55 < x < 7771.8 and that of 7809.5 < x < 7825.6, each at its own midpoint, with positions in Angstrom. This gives 0.02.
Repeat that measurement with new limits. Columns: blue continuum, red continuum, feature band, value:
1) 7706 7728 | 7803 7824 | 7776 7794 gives 0.02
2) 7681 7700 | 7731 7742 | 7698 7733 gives 0.03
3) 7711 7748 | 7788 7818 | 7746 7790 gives 0.01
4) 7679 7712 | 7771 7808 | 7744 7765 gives -0.01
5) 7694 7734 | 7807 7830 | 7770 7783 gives 0.02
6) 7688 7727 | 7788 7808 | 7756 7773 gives 0.00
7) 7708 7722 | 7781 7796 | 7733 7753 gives -0.03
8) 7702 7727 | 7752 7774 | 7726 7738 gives 0.01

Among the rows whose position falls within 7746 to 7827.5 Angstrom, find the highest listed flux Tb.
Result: 23.4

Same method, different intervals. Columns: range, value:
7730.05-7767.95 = 23.8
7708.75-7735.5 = 23.04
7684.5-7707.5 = 22.78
